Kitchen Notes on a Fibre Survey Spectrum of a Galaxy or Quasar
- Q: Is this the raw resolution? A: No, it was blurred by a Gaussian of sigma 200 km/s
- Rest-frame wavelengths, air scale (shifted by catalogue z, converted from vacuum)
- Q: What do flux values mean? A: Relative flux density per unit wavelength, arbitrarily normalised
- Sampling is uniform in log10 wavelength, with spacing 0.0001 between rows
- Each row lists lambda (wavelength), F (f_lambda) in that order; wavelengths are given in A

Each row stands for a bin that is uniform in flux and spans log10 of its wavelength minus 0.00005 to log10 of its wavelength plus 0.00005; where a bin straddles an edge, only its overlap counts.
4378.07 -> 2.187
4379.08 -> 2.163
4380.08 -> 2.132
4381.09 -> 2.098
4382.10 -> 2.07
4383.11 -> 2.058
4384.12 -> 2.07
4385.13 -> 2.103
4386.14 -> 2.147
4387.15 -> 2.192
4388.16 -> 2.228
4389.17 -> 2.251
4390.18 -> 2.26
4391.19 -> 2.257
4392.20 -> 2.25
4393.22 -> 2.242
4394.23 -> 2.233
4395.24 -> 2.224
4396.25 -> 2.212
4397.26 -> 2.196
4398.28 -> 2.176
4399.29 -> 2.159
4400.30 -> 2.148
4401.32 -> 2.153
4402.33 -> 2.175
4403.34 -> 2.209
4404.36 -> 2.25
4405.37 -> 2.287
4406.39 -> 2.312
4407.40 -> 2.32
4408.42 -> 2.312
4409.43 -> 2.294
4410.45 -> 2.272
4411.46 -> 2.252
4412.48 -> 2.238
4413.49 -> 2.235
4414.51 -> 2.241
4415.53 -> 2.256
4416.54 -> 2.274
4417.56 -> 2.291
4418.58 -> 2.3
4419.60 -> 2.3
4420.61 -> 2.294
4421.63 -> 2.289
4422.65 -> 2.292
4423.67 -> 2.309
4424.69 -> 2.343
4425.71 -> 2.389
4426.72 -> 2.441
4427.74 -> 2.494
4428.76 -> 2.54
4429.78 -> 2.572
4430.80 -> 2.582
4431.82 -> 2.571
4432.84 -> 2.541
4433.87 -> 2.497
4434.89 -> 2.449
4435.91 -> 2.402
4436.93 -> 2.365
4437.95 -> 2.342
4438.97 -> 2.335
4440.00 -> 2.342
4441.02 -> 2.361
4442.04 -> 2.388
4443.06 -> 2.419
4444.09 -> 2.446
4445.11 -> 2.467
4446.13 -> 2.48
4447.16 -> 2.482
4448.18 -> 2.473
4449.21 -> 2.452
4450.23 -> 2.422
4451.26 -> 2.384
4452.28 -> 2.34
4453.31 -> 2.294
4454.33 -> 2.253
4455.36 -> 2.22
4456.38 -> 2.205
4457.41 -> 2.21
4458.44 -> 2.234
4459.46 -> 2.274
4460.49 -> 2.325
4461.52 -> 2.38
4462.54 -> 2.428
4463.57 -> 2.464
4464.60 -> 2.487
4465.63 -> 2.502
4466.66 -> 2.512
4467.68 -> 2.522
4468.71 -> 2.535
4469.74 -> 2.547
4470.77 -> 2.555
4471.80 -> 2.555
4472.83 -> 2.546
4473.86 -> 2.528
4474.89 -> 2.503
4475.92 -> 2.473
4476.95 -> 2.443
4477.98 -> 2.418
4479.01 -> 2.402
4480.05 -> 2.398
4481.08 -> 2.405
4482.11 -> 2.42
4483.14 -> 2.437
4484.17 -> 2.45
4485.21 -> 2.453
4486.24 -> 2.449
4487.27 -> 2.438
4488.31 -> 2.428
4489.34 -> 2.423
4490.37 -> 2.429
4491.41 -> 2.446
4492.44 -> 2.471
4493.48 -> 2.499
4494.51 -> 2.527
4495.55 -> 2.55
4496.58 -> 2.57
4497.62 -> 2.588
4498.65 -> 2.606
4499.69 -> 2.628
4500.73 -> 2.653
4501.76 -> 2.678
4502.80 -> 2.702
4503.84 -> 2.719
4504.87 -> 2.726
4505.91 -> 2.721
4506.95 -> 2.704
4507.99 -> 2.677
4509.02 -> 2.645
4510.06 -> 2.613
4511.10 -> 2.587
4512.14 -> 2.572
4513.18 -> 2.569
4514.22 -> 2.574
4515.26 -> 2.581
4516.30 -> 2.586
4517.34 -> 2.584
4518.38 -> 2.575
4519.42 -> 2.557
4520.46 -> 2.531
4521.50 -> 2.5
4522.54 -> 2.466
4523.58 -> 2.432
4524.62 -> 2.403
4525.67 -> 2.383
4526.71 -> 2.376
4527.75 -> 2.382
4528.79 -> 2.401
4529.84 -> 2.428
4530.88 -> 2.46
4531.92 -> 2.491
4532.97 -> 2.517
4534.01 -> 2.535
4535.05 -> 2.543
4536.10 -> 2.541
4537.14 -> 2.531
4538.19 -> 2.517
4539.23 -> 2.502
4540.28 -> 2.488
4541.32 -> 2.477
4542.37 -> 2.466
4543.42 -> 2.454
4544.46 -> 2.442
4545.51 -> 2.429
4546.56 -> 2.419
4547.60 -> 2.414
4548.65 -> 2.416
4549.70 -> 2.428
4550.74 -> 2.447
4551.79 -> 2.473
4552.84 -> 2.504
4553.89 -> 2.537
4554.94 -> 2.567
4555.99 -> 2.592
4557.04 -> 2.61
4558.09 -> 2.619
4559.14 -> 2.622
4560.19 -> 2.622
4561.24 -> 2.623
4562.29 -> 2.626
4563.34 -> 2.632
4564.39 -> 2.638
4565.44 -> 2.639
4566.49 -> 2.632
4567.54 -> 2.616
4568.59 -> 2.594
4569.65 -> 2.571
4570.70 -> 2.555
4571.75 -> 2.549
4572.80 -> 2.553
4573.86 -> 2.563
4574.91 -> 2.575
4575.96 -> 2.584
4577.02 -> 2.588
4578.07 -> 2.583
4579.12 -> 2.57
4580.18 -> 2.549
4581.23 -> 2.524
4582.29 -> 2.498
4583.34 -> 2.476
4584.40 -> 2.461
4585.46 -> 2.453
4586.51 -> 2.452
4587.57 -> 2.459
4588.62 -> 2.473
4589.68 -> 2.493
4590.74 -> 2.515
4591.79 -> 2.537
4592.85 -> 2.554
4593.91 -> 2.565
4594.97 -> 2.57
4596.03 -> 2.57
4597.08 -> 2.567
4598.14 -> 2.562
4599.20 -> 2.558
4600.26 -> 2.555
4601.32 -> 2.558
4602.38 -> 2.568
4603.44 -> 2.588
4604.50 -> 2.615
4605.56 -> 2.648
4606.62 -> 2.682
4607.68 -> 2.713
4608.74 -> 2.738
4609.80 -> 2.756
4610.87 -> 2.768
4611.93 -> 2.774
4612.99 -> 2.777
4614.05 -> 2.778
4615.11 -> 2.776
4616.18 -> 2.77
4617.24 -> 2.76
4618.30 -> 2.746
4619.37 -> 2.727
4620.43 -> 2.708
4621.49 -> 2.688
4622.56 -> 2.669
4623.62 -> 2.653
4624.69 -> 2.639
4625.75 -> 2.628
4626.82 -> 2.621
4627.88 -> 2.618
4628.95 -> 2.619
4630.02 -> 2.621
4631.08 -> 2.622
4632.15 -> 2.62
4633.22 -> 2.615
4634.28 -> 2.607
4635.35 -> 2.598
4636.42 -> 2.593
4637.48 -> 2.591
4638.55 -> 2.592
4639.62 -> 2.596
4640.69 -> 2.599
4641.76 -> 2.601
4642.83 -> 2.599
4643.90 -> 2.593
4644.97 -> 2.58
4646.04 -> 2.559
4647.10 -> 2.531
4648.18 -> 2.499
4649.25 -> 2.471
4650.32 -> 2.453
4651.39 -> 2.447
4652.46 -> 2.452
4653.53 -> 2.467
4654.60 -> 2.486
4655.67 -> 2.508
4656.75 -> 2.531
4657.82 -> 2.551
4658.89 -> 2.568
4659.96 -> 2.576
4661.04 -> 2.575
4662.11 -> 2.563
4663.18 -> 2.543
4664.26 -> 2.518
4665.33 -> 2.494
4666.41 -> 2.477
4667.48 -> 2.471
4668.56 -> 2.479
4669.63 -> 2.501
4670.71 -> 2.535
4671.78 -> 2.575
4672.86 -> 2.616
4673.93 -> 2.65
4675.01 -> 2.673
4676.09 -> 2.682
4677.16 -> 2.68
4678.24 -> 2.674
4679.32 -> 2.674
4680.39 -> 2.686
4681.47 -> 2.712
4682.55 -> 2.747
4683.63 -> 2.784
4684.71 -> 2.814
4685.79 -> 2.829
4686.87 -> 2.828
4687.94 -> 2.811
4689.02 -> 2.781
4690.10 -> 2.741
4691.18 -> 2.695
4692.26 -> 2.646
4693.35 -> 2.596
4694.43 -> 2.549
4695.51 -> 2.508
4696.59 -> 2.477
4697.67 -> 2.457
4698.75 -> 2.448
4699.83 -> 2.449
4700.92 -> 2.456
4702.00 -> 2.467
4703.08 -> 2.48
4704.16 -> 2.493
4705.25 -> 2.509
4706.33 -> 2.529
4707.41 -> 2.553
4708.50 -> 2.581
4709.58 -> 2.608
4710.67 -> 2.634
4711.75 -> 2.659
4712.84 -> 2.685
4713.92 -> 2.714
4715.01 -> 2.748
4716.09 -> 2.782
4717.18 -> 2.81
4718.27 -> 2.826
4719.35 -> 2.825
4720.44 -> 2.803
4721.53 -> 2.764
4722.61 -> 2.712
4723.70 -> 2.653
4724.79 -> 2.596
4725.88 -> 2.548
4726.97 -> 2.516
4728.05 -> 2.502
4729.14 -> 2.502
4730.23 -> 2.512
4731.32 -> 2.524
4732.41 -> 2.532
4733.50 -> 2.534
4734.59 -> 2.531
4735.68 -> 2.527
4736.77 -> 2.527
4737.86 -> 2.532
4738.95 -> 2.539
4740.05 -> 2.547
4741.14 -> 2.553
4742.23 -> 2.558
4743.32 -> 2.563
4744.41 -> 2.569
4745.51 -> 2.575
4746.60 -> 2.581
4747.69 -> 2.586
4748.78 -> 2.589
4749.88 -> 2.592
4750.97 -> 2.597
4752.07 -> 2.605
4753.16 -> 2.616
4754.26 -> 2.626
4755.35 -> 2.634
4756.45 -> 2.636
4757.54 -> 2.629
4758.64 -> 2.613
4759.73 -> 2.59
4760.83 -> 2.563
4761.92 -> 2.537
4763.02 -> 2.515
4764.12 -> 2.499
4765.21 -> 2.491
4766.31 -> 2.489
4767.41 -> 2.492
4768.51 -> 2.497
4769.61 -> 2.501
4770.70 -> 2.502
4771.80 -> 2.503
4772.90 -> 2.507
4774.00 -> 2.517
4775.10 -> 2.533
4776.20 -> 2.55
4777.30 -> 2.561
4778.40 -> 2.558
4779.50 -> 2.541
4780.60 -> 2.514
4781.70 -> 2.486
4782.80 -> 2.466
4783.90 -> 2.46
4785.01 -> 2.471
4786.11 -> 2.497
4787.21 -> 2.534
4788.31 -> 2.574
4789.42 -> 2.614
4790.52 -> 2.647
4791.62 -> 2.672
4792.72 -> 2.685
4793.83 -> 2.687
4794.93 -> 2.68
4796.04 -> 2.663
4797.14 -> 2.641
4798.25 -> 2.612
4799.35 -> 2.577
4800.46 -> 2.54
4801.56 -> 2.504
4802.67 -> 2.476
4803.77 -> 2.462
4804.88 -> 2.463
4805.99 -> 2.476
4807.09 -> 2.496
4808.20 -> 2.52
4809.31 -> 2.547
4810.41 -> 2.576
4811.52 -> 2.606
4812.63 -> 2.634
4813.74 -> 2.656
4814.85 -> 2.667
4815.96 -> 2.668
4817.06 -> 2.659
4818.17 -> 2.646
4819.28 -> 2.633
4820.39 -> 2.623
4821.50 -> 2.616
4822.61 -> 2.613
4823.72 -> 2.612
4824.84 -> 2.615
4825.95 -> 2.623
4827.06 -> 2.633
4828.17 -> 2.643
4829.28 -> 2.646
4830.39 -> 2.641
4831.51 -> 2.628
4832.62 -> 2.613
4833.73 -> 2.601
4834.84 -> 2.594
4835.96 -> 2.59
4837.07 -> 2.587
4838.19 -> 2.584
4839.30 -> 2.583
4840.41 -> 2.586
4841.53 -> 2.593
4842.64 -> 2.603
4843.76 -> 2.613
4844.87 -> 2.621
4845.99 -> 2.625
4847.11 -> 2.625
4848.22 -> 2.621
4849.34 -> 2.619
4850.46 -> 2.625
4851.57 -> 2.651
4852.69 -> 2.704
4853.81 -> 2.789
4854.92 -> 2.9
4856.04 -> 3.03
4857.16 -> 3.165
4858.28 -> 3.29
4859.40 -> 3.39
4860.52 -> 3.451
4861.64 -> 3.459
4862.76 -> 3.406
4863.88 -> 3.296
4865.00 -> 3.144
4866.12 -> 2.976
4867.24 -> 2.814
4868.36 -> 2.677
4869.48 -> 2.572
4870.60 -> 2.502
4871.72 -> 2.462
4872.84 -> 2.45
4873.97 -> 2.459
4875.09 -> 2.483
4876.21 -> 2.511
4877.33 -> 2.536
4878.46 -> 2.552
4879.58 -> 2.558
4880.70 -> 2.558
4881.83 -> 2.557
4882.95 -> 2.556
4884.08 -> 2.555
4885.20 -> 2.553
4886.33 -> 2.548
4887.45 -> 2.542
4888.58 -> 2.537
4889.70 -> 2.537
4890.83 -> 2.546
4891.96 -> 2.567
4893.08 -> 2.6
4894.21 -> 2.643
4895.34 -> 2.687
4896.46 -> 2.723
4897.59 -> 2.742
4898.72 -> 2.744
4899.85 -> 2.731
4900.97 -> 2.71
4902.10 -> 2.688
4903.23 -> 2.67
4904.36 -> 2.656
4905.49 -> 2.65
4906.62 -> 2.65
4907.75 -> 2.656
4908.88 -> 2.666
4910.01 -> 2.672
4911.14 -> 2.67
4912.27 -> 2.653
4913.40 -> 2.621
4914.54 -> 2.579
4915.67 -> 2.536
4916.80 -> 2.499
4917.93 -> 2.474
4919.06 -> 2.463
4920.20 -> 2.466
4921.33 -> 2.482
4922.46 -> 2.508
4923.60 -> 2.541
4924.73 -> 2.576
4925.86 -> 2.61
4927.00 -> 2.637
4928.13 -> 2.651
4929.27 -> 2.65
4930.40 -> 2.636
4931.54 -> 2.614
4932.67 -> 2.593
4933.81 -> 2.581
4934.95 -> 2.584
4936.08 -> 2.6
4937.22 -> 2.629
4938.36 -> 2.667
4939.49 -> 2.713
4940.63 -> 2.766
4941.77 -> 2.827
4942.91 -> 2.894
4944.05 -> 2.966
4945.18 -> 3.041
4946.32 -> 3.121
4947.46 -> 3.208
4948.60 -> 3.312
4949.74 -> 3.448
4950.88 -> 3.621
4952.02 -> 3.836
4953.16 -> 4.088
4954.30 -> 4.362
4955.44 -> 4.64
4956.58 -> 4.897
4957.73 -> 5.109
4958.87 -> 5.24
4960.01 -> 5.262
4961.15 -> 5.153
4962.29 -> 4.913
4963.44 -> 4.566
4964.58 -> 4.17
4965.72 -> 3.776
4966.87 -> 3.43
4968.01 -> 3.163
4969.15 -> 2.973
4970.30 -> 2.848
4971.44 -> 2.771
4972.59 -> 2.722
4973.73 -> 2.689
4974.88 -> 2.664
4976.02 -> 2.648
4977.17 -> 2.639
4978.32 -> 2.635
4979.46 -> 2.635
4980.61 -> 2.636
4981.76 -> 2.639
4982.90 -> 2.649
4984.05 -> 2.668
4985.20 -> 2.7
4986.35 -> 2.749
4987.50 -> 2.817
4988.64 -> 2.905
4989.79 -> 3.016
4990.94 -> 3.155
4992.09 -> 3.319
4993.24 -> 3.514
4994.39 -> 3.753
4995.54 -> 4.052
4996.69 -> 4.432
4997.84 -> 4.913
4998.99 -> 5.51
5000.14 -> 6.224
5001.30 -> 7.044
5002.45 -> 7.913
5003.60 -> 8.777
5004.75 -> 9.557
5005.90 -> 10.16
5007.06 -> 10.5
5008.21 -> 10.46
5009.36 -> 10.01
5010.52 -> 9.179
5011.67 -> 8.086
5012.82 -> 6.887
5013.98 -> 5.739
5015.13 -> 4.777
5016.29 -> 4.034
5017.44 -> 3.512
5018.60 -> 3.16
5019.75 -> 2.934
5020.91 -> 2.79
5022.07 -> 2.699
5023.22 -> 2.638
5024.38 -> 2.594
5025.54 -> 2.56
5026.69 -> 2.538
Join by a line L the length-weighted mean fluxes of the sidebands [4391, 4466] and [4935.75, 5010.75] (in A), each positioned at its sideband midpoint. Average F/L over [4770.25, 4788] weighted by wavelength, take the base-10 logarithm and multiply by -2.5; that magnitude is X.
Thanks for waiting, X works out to 0.39 mag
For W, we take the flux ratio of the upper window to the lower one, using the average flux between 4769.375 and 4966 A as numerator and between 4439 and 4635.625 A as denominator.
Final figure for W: 1.11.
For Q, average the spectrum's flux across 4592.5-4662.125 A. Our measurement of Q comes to 2.61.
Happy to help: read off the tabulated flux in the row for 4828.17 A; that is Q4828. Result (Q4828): 2.643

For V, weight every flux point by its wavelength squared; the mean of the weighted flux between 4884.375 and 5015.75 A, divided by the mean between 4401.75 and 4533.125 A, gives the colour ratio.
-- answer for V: 1.87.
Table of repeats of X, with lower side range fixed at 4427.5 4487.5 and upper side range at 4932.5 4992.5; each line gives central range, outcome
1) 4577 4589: 0.06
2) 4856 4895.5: 0.15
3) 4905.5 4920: 0.23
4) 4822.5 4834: 0.17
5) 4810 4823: 0.16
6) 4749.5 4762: 0.13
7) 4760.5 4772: 0.18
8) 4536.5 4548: 0.05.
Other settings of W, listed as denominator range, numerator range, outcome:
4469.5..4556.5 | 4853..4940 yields 1.07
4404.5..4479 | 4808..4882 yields 1.13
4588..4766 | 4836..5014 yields 1.32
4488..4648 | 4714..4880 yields 1.02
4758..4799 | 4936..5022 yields 1.70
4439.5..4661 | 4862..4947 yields 1.05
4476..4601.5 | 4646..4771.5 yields 1.02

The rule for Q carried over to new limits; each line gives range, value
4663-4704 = 2.61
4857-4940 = 2.68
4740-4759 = 2.59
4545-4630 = 2.59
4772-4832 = 2.58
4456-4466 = 2.35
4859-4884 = 2.78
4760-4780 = 2.52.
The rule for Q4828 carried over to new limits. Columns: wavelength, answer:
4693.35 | 2.596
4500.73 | 2.653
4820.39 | 2.623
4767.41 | 2.492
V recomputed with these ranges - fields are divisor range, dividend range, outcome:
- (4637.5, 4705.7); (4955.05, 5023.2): 2.04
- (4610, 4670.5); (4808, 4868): 1.15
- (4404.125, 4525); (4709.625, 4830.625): 1.21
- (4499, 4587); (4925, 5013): 1.96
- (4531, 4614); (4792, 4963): 1.26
